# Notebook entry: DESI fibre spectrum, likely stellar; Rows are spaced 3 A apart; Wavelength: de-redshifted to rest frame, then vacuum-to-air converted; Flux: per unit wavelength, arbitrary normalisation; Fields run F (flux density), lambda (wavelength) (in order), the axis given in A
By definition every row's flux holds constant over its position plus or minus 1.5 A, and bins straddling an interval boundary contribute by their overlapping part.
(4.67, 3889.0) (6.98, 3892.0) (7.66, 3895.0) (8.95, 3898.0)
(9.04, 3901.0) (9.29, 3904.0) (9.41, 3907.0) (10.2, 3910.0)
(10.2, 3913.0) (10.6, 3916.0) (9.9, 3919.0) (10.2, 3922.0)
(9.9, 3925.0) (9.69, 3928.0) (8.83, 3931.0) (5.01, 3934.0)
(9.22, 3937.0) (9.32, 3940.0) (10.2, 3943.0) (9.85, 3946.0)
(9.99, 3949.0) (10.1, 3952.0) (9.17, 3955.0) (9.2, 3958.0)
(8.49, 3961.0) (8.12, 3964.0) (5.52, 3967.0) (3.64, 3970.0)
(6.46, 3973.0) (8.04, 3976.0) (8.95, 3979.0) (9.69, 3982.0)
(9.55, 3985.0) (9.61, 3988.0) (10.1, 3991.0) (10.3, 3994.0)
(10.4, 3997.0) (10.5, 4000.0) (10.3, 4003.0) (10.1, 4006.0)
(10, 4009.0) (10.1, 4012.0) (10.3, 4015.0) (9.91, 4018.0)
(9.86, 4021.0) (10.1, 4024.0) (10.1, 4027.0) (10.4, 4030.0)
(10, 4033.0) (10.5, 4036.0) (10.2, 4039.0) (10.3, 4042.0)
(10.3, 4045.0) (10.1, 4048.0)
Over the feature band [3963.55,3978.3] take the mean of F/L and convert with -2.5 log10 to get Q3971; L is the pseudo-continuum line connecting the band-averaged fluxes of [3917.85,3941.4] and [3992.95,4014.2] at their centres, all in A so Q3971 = 0.46 mag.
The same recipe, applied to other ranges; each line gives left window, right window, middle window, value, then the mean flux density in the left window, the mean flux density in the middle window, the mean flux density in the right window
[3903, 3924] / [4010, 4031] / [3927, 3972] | 0.193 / 9.99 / 8.39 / 10.1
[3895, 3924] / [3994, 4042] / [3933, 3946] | 0.125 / 9.65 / 8.73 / 10.2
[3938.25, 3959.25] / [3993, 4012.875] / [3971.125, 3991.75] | 0.145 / 9.69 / 8.78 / 10.2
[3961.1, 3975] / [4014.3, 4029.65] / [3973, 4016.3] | -0.198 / 6.27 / 9.73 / 10.1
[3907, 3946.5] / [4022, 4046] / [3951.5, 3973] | 0.272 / 9.46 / 7.55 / 10.2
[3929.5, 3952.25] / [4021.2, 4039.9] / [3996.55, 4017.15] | -0.037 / 9.01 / 10.2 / 10.2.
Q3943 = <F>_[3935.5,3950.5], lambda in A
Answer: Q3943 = 9.72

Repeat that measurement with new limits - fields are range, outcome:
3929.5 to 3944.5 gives 8.52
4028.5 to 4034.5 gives 10.2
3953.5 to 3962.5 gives 8.95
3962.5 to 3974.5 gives 5.93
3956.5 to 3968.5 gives 7.83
